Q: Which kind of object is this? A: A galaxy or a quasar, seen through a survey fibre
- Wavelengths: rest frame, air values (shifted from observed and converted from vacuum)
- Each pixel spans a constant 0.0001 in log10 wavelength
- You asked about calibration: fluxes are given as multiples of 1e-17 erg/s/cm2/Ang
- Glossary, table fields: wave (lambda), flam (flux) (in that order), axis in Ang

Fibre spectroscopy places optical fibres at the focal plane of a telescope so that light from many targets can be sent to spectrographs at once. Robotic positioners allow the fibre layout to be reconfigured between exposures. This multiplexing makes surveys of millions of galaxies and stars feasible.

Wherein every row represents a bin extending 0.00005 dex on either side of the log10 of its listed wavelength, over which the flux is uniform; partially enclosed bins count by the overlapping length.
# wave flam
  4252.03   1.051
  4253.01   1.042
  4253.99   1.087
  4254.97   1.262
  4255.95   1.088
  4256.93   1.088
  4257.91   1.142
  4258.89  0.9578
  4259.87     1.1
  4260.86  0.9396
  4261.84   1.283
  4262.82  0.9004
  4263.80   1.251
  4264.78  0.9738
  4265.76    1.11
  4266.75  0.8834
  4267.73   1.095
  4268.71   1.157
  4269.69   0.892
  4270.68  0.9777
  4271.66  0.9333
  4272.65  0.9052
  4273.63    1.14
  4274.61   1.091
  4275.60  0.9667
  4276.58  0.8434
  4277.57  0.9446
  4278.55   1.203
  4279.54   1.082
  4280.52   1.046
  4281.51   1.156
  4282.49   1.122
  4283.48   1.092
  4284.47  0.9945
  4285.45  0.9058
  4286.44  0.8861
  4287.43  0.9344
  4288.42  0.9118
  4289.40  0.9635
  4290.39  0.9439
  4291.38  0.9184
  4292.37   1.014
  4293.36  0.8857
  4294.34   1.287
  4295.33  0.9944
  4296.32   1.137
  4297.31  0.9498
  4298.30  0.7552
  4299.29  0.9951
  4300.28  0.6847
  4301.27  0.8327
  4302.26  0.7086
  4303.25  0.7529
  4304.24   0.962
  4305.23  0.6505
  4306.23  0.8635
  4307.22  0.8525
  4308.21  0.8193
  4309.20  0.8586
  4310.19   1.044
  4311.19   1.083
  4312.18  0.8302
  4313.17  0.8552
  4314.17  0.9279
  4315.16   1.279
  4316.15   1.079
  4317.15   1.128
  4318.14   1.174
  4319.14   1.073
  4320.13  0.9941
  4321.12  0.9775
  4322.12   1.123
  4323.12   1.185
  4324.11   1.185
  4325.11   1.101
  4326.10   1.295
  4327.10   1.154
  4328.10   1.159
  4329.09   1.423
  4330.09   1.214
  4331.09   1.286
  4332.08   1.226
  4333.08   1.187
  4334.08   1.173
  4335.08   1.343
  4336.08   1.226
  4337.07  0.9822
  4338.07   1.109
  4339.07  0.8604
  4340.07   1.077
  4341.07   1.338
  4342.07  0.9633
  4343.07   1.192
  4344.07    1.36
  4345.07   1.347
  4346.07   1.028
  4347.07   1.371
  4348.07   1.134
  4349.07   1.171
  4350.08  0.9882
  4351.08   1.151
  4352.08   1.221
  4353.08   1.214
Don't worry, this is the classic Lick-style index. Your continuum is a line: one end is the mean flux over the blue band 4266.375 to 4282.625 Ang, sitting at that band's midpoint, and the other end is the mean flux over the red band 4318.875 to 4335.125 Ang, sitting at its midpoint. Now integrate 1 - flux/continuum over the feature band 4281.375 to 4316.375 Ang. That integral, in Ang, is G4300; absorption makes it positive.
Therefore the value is 4.99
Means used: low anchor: 1.03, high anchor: 1.18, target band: 0.939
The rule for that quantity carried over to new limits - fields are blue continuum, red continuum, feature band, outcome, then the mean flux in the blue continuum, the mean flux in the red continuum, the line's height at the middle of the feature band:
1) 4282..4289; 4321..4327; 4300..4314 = 2.99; 0.978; 1.15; 1.08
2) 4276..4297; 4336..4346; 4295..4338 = 1.88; 1.01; 1.14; 1.08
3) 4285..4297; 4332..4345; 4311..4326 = 0.19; 0.981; 1.16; 1.09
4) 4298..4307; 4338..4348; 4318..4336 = -2.82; 0.803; 1.17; 1.02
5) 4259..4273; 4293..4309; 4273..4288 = -0.89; 1.03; 0.883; 0.968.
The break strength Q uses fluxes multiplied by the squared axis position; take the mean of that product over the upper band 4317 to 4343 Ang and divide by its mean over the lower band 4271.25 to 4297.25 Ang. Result 1.17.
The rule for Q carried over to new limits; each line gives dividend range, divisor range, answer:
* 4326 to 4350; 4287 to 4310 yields 1.34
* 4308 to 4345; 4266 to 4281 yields 1.14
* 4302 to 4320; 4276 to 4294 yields 0.96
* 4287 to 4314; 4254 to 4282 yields 0.88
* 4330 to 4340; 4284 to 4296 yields 1.21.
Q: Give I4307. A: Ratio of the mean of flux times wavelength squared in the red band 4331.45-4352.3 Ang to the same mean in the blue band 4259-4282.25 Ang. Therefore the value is 1.16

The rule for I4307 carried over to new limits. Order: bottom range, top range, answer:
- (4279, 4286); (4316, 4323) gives 1.04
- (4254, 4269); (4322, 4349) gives 1.14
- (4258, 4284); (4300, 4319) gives 0.90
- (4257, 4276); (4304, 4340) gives 1.06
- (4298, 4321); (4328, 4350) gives 1.30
